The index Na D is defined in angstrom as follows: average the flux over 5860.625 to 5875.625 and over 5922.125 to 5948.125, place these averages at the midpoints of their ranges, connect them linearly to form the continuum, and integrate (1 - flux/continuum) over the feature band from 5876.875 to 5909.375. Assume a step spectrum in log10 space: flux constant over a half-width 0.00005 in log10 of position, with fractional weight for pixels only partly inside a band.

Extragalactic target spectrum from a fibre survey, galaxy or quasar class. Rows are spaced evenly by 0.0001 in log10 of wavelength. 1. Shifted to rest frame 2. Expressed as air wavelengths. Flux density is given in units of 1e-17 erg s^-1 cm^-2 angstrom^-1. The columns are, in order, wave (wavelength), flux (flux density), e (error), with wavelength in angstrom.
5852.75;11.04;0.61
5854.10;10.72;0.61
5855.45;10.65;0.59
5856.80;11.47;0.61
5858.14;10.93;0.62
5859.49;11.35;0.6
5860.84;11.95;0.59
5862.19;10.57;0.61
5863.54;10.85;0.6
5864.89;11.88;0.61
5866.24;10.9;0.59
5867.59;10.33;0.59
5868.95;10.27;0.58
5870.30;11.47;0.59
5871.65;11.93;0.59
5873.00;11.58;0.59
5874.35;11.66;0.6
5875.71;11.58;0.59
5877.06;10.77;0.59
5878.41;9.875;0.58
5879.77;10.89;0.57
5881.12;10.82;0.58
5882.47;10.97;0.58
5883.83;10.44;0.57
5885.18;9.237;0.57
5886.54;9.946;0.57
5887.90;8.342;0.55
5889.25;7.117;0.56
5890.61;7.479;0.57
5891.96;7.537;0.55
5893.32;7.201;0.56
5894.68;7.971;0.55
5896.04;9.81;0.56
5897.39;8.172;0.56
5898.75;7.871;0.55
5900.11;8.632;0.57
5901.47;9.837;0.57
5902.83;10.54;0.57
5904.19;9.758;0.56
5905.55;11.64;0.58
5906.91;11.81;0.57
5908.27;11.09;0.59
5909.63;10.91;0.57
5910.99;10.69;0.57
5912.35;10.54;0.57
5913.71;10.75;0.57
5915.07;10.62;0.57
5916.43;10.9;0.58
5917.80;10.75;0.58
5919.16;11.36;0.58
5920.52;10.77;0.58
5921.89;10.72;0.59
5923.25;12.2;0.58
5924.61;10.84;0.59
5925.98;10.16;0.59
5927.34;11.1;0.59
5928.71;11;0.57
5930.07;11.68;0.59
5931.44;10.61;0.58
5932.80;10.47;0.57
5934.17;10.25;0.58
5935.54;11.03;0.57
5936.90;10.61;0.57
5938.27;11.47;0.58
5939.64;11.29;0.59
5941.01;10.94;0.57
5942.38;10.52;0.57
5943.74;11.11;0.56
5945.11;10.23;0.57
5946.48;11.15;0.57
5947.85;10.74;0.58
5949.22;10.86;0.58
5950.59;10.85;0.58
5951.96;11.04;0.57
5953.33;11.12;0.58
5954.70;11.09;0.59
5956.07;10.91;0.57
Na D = 4.71 angstrom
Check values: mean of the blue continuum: 11.2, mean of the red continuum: 10.9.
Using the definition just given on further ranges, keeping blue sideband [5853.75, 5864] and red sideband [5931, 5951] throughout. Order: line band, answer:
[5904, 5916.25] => 0.00 angstrom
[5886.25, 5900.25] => 3.63 angstrom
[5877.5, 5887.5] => 0.67 angstrom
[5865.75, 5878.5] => -0.06 angstrom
